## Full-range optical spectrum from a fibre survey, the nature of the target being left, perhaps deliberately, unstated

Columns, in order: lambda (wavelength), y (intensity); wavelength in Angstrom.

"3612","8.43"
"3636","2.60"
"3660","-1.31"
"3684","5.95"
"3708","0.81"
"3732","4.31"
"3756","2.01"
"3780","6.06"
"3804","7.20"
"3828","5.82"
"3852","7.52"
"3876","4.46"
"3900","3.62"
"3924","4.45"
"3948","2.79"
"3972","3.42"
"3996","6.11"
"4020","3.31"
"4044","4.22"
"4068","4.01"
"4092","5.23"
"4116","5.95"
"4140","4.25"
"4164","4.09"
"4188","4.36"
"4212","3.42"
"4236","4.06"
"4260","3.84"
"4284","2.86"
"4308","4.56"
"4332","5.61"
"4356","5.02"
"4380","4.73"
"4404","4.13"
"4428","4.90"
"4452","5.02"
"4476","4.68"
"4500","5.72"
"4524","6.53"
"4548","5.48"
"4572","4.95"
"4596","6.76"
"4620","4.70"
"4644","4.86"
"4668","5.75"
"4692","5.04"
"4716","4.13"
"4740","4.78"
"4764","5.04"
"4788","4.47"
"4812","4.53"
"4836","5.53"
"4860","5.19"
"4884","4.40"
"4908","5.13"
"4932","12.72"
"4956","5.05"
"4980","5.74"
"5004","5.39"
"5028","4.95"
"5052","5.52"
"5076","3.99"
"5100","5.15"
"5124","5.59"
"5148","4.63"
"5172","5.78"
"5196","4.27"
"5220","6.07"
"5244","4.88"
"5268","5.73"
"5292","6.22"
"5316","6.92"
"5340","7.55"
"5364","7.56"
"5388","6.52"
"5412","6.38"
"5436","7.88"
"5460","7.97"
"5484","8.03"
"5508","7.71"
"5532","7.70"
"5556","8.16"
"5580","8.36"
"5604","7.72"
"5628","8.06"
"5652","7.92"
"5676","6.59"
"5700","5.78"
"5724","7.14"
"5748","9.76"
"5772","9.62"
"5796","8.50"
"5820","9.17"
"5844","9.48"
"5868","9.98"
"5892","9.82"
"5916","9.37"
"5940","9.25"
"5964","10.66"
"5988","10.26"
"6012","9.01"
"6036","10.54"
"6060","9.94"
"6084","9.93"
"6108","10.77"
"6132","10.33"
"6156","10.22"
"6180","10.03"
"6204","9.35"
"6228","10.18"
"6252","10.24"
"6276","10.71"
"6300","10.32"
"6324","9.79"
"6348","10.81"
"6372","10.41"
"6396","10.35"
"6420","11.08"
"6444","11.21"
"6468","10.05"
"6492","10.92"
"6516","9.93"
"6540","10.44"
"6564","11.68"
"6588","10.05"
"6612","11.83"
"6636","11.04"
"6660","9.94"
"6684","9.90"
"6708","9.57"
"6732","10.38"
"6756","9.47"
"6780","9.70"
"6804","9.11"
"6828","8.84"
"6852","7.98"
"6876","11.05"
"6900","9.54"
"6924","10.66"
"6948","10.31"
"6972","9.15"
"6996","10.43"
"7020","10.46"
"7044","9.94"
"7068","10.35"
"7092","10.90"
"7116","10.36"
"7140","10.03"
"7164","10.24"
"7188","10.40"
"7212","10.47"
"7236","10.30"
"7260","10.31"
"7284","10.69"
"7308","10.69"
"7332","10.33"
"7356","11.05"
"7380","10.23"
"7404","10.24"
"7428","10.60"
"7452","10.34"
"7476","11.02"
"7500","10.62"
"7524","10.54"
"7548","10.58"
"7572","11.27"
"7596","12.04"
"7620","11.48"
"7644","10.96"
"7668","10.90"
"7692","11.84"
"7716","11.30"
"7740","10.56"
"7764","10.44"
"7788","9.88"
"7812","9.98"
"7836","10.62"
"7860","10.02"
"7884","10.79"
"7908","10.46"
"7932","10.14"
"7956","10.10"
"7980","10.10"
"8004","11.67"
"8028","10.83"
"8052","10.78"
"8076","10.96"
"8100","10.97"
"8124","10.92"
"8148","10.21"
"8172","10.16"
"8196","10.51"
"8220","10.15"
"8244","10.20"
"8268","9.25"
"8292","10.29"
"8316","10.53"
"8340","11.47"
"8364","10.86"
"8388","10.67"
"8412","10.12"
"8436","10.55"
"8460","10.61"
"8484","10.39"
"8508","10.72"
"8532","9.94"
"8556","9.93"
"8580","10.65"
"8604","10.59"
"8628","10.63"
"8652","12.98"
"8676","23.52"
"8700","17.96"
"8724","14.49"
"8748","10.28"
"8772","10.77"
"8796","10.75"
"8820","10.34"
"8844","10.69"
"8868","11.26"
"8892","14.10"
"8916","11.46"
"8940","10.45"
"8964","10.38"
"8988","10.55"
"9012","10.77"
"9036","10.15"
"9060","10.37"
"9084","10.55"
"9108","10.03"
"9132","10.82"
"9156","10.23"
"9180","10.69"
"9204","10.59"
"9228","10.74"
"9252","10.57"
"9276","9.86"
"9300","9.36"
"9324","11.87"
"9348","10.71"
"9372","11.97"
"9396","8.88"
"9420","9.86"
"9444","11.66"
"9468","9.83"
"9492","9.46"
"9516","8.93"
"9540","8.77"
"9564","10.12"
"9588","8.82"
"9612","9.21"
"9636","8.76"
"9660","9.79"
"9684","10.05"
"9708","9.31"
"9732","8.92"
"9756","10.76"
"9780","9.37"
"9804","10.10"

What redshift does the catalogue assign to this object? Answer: 0.32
